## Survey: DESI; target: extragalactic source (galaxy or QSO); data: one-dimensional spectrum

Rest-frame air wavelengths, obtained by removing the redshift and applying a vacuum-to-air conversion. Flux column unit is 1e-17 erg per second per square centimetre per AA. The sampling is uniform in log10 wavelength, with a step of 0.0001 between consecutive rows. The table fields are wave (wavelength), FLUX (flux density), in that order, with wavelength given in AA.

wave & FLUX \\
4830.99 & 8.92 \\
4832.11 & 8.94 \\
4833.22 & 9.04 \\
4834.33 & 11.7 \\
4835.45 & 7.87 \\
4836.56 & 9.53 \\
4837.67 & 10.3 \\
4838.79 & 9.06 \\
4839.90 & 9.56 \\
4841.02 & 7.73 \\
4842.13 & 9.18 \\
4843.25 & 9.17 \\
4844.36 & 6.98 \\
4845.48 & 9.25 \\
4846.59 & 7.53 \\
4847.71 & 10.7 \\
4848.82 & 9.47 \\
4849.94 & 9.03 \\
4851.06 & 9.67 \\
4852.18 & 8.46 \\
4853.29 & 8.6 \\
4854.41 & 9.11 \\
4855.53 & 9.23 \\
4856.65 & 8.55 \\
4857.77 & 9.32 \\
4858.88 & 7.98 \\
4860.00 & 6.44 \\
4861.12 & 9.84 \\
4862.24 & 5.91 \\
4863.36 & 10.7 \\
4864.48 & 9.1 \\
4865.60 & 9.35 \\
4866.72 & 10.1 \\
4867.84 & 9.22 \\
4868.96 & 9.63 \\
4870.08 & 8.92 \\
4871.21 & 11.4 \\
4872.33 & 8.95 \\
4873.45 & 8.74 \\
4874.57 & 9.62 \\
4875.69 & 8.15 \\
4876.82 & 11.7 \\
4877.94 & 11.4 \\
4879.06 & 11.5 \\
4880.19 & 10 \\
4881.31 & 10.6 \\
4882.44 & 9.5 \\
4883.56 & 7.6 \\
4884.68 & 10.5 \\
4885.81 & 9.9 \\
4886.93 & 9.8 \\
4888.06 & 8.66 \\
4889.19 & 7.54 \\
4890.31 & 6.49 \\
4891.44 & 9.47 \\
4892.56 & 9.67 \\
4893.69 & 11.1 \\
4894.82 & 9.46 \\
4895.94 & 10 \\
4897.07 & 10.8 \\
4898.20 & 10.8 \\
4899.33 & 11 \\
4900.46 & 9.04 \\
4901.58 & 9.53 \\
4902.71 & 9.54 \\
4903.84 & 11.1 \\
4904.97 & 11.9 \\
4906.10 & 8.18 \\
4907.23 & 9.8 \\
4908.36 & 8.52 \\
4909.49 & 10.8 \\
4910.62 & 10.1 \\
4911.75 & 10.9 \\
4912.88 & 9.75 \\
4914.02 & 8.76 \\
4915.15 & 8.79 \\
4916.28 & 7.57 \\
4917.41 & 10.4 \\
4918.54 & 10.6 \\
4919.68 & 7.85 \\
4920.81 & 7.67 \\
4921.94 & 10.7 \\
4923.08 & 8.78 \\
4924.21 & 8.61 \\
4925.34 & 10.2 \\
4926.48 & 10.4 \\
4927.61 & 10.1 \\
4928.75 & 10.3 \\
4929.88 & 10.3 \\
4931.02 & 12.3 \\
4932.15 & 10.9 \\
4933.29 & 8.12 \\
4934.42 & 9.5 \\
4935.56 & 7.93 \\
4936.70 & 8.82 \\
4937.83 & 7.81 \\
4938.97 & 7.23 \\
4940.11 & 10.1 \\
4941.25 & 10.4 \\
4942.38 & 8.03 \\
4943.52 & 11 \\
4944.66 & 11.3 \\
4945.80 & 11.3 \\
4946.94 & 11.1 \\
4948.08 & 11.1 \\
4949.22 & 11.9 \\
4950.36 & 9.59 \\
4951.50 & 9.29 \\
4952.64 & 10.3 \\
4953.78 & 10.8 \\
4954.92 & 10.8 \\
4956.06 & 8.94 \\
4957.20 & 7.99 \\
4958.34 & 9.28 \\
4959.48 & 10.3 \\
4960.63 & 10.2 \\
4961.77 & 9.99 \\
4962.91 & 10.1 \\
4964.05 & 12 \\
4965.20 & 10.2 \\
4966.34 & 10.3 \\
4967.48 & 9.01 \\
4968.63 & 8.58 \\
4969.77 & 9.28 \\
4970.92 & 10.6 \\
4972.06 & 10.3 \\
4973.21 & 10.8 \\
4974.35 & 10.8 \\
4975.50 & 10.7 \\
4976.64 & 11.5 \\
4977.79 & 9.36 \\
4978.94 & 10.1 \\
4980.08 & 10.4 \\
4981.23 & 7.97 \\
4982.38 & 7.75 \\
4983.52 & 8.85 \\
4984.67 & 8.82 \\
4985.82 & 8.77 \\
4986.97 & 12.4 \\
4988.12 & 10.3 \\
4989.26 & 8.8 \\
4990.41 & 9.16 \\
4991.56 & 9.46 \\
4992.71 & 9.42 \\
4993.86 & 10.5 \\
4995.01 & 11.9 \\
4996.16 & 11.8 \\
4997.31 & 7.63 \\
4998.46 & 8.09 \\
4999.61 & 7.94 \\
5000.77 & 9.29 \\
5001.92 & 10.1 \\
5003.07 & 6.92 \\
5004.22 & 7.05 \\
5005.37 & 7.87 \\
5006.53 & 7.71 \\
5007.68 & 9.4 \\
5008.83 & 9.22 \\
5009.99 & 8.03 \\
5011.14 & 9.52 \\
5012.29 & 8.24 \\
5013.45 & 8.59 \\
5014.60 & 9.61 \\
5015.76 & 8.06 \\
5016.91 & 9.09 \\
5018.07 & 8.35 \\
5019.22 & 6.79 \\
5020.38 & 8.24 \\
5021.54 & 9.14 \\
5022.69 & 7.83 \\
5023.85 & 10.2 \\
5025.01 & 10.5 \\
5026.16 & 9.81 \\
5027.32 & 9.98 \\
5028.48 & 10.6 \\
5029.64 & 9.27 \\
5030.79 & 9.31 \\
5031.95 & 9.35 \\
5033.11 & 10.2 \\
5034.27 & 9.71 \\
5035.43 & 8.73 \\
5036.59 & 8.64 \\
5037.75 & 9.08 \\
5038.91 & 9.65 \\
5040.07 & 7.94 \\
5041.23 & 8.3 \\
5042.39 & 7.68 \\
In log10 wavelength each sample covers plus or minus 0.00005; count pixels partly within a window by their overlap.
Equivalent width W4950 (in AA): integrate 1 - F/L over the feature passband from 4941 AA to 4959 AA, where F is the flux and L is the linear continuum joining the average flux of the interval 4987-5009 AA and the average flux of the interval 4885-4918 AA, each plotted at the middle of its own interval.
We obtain -1.51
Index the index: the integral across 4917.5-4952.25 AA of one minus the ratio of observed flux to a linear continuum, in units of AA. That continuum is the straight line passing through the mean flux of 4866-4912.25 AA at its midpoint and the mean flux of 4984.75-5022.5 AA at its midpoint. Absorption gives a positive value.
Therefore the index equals -1.2 AA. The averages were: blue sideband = 9.79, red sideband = 8.97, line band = 9.79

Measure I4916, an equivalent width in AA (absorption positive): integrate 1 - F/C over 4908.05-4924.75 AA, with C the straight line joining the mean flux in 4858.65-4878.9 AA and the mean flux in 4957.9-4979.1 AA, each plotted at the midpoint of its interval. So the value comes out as 0.7 AA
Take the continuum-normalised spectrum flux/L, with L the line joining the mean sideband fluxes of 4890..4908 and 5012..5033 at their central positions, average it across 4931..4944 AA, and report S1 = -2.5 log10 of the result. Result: 0.050 mag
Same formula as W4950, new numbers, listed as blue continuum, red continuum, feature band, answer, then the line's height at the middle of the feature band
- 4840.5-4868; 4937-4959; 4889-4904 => -0.6 AA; 9.31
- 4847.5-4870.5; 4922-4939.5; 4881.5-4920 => -1.4 AA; 9.27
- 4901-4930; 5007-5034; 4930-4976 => -2.5 AA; 9.46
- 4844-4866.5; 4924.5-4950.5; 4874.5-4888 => -1.2 AA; 9.17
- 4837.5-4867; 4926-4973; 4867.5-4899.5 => -1.7 AA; 9.22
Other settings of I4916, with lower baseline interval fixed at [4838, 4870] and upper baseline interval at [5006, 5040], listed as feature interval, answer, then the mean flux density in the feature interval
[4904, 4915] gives -1.12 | 9.86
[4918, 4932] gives -1.38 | 9.85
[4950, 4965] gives -1.65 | 9.98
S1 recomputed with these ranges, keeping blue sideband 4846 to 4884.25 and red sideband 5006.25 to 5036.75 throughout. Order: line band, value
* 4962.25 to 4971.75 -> -0.099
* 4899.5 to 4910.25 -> -0.072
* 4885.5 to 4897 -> 0.000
